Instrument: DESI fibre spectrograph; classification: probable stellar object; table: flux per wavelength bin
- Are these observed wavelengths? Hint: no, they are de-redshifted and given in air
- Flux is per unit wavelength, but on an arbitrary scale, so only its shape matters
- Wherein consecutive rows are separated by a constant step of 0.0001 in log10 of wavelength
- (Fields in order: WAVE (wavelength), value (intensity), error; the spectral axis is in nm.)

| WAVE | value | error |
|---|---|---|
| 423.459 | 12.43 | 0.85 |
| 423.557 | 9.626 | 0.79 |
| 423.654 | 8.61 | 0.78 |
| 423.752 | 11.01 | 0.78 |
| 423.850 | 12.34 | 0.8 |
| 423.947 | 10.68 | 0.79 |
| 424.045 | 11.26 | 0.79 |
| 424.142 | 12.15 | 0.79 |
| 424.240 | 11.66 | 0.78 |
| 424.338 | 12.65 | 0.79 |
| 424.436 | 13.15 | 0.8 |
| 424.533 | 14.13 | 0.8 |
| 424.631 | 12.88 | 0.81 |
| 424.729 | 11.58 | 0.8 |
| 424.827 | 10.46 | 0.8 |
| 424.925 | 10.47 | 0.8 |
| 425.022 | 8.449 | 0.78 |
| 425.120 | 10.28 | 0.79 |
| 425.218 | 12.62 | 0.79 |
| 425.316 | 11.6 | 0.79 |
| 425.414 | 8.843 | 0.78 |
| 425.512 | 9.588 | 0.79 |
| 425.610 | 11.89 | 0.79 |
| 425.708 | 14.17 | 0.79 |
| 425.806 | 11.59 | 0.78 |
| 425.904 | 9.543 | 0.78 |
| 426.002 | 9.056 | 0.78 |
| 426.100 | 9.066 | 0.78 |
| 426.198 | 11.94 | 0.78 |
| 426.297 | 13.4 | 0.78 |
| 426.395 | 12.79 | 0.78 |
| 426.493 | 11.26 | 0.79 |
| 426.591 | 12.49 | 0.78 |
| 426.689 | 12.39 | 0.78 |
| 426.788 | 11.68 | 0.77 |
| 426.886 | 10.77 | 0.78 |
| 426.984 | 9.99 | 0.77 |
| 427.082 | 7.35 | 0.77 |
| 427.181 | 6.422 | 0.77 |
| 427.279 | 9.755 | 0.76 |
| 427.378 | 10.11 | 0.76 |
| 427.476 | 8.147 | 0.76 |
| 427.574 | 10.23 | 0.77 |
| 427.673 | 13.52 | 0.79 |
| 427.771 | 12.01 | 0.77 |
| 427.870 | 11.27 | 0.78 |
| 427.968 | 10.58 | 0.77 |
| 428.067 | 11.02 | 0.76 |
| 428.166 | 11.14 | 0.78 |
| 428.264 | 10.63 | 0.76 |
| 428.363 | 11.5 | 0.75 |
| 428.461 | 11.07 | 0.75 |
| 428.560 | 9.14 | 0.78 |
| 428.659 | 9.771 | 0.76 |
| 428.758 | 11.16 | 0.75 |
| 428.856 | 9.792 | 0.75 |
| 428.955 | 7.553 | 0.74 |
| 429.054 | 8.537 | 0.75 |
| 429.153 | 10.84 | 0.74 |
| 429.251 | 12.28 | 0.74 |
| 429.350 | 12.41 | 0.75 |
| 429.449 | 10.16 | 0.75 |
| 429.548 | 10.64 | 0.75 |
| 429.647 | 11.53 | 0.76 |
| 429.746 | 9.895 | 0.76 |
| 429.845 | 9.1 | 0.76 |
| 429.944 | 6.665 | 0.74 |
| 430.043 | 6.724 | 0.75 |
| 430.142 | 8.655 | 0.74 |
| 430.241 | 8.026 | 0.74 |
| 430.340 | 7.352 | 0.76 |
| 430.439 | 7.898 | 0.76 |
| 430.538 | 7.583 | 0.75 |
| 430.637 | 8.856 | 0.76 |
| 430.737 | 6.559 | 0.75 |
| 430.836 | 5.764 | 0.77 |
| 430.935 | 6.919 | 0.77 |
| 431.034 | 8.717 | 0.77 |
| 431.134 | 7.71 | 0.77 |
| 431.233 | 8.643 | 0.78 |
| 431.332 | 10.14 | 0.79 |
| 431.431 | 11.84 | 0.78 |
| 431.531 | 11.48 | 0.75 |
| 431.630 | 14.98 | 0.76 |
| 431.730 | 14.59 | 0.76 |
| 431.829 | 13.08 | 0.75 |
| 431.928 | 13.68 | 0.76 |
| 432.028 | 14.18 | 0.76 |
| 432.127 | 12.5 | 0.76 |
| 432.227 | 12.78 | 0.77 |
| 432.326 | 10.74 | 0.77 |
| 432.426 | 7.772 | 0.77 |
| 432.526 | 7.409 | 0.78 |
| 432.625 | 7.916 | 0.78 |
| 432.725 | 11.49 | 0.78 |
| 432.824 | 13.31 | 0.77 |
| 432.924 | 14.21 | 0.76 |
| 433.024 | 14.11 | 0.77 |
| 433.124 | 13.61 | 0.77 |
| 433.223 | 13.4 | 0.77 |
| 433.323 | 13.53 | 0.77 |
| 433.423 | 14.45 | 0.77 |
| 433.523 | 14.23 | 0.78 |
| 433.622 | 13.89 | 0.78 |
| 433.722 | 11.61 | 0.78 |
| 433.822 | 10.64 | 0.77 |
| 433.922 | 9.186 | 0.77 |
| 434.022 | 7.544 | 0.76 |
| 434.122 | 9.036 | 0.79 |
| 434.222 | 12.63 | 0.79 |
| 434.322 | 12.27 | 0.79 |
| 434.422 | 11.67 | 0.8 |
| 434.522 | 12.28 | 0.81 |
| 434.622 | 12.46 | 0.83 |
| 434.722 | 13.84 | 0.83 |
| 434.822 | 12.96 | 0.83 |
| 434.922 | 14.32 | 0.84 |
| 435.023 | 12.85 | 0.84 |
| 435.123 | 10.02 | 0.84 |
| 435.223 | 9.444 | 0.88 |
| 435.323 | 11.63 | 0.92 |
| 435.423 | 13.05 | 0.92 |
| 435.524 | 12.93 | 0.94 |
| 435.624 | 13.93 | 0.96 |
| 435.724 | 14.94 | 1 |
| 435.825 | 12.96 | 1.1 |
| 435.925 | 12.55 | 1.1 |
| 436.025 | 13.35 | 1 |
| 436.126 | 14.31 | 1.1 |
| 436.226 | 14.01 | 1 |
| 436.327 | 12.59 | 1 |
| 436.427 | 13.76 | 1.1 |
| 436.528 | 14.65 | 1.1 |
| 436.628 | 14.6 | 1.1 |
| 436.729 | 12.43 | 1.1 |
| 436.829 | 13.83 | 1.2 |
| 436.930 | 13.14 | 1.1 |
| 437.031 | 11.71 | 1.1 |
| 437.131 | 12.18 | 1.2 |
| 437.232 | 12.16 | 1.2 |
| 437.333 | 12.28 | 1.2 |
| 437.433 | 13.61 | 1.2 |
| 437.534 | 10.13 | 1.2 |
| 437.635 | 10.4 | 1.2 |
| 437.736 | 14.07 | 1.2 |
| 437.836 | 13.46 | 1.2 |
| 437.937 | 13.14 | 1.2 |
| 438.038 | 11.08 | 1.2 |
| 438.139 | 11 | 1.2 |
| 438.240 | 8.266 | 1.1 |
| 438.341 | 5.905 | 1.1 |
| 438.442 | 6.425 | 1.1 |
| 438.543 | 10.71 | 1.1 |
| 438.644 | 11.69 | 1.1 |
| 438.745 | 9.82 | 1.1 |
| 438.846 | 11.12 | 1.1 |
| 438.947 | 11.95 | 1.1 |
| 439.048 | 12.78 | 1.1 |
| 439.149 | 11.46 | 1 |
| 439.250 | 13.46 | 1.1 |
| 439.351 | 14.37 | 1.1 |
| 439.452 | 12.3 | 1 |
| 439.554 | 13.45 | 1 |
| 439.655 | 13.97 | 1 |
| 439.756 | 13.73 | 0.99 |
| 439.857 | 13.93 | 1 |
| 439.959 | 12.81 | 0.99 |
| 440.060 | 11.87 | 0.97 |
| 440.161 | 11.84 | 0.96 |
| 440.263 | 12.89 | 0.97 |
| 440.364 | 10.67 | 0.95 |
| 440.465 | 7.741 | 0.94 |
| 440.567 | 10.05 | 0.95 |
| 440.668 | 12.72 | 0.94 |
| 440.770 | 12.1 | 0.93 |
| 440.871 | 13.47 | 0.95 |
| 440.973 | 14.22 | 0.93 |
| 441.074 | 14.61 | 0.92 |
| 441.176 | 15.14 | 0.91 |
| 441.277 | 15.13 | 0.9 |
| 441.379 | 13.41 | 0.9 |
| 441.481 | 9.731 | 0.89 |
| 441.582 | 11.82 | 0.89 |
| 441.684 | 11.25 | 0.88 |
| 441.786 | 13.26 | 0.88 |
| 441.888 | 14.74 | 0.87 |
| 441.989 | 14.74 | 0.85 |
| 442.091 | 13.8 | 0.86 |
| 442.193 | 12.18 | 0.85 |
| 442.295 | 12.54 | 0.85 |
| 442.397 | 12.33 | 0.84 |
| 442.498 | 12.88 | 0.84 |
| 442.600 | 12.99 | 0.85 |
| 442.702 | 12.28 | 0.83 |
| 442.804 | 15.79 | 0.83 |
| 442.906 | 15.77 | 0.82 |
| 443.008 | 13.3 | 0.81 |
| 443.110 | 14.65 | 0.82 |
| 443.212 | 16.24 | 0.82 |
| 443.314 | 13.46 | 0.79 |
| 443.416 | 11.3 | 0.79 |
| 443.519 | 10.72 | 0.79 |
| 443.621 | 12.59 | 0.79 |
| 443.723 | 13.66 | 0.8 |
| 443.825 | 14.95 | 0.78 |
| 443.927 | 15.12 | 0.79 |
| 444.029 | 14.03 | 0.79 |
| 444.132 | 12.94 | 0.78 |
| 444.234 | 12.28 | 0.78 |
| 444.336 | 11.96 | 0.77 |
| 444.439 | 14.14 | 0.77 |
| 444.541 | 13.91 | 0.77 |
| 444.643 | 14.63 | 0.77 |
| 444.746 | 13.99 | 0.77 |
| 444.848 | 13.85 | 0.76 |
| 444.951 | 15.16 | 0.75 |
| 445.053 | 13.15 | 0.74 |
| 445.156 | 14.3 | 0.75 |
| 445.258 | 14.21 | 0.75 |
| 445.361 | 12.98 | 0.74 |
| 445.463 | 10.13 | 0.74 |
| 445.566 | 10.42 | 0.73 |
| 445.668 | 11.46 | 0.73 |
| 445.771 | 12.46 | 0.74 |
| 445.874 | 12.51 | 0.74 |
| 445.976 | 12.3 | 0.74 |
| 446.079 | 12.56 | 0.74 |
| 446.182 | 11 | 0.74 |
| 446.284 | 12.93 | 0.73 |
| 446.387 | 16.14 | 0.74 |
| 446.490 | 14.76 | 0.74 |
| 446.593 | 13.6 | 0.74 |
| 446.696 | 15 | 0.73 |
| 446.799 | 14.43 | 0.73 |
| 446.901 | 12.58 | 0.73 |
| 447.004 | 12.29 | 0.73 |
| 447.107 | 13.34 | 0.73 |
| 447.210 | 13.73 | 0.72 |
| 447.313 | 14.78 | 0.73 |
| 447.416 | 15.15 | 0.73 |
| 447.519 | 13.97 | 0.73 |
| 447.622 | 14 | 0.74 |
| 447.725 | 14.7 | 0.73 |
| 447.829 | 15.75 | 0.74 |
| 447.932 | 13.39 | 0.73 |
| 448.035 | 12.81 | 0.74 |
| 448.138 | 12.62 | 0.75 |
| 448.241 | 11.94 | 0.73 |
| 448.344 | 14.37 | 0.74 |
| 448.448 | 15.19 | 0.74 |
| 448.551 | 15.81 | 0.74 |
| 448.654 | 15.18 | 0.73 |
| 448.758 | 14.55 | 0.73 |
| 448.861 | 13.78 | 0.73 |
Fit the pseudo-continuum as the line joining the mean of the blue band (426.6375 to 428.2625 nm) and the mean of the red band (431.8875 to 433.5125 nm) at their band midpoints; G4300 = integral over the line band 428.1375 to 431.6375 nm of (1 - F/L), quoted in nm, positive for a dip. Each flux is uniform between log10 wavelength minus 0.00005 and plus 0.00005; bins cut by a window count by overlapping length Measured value 0.56 nm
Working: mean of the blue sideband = 10.4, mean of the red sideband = 12.2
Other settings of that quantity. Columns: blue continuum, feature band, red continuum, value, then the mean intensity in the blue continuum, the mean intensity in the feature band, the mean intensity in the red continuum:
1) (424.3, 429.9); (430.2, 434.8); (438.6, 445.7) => 0.23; 10.8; 11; 13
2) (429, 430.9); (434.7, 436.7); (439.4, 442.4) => -0.40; 8.9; 13.1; 12.8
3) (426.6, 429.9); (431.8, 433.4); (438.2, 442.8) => -0.16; 10.4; 12.1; 12.2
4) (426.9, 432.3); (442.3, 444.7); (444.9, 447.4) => -0.16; 10.1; 13.5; 13.2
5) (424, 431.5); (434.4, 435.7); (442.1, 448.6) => -0.10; 10.3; 12.5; 13.5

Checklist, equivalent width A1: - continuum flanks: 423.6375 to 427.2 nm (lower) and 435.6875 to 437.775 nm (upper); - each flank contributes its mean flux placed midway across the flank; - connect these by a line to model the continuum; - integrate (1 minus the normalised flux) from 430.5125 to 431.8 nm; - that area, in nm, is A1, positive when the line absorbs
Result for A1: 0.26 nm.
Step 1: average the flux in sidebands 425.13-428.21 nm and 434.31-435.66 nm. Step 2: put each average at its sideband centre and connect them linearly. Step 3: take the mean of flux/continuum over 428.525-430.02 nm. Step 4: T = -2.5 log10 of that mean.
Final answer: 0.14 mag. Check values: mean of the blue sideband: 10.8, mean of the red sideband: 12.4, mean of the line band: 9.91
